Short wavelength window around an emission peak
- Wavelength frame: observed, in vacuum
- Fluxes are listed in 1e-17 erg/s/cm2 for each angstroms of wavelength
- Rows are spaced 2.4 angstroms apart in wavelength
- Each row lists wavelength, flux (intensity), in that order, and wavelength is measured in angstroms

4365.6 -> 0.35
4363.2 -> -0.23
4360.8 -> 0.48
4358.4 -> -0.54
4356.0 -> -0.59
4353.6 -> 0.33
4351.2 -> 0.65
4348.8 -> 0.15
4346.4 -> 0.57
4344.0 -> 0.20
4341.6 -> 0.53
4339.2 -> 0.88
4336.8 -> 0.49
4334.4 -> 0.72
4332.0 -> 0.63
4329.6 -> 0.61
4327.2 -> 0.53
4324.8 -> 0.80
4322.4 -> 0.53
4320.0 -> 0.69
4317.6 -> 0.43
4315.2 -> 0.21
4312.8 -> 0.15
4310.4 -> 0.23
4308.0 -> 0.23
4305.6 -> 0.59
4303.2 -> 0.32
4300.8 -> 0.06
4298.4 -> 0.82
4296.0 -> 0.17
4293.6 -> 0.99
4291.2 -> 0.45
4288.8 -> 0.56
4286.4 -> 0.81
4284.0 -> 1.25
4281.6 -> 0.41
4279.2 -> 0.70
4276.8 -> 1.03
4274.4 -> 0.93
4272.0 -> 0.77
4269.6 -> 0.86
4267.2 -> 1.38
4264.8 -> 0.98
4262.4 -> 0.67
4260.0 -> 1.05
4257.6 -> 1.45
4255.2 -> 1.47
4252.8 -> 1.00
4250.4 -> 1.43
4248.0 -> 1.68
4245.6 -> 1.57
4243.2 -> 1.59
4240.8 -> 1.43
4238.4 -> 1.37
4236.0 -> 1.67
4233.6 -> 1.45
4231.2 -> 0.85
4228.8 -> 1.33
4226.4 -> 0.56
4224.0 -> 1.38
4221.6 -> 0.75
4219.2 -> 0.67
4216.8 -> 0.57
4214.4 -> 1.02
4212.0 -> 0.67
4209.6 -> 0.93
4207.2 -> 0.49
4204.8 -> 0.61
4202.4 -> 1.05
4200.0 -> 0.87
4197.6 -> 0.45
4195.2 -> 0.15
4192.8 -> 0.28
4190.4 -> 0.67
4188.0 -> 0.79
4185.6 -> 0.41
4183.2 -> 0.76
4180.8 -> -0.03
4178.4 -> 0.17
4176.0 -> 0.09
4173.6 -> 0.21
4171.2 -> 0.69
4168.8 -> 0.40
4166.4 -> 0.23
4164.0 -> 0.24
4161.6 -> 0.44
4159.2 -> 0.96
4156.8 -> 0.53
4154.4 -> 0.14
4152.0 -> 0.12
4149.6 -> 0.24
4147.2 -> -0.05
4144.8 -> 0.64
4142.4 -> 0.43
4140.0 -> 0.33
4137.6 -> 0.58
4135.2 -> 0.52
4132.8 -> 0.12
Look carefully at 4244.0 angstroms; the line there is C IV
